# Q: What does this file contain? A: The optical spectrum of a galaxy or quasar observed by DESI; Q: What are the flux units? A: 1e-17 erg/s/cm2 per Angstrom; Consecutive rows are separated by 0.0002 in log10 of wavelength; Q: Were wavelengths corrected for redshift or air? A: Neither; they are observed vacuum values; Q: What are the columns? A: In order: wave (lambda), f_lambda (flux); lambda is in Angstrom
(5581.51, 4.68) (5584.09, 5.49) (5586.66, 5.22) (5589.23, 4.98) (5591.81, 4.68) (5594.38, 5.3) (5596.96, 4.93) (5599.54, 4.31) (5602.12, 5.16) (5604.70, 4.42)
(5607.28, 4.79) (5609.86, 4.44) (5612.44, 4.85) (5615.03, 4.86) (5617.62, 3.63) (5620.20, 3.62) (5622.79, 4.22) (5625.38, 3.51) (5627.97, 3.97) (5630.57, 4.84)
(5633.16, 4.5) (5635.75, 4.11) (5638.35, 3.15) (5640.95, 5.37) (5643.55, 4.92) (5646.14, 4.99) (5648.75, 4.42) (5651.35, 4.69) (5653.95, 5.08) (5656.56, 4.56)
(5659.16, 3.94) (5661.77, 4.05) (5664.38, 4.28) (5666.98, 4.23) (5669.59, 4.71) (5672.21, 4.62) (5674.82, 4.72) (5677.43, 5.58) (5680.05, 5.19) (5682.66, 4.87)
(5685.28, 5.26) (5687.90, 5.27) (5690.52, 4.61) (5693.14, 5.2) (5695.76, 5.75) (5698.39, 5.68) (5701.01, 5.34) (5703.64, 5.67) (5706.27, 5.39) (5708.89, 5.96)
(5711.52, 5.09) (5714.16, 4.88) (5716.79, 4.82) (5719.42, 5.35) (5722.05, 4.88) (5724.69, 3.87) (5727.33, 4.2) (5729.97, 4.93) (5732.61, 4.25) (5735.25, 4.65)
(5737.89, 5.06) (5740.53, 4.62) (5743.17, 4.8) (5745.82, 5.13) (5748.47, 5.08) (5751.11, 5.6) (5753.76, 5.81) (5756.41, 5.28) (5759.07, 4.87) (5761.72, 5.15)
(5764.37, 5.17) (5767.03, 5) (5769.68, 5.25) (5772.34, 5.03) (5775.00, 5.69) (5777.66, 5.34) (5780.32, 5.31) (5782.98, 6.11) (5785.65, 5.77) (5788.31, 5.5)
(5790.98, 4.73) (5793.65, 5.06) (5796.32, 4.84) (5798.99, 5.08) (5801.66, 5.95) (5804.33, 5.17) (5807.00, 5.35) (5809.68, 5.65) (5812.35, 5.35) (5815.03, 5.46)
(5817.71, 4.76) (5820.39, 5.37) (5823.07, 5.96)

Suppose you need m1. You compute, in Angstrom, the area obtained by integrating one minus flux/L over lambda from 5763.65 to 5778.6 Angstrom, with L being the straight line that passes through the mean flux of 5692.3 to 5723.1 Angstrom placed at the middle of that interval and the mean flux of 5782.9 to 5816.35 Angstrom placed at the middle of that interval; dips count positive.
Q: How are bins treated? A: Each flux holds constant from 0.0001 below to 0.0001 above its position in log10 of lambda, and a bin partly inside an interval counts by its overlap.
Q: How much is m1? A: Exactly 0.3 Angstrom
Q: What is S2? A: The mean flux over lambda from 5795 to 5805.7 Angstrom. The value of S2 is 5.26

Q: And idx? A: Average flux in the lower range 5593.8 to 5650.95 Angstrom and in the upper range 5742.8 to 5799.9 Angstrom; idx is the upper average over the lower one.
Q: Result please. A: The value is 1.18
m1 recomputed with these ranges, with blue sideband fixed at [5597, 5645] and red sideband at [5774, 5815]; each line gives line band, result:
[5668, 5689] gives -1.3 Angstrom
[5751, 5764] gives -0.3 Angstrom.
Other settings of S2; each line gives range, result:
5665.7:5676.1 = 4.57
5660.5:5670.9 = 4.32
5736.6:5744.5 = 4.83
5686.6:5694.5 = 5.03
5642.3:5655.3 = 4.82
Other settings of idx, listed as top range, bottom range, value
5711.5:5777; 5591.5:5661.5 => 1.11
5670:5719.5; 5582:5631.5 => 1.14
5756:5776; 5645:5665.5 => 1.15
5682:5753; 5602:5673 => 1.14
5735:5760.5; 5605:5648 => 1.17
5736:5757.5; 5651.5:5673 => 1.16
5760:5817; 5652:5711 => 1.06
